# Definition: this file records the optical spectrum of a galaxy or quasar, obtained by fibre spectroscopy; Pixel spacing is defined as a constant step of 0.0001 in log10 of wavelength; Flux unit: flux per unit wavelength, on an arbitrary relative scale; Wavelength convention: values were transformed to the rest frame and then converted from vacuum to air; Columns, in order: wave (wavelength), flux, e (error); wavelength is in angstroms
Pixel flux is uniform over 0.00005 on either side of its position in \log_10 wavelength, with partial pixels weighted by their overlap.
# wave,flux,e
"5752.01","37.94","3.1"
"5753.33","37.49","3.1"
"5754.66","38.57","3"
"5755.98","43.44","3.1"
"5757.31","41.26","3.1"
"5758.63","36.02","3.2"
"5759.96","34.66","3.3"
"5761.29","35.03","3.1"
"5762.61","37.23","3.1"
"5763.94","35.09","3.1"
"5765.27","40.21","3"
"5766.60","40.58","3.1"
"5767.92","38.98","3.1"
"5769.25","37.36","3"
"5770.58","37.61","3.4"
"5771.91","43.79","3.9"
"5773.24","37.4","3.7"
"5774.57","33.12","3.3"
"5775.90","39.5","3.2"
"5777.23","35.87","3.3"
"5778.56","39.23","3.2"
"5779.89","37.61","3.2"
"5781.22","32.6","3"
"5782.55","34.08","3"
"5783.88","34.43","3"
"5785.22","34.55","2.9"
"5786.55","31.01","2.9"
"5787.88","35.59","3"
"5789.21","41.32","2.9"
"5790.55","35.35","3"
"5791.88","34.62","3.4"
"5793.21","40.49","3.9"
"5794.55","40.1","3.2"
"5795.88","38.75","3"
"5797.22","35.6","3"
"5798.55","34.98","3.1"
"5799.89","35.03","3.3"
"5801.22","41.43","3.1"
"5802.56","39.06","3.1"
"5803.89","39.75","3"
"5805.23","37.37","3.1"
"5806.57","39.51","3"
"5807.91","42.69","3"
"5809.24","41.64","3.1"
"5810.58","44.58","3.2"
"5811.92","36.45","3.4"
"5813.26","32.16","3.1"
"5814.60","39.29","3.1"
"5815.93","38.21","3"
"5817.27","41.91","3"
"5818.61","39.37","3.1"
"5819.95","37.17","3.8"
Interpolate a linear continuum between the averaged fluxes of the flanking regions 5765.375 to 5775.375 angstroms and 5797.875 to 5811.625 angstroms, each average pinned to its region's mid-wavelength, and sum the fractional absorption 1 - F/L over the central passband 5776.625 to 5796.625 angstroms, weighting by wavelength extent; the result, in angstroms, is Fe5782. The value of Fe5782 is 1.35 angstroms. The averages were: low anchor 38.5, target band 36.4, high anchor 39.5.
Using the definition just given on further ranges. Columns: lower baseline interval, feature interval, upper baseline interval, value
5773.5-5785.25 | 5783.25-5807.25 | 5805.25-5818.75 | 0.3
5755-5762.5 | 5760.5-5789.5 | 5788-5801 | 0.7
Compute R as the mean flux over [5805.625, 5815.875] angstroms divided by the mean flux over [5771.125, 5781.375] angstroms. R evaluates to 1.05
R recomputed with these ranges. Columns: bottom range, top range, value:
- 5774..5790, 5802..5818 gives 1.10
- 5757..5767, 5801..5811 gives 1.09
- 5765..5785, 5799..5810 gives 1.06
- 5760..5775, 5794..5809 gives 1.02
